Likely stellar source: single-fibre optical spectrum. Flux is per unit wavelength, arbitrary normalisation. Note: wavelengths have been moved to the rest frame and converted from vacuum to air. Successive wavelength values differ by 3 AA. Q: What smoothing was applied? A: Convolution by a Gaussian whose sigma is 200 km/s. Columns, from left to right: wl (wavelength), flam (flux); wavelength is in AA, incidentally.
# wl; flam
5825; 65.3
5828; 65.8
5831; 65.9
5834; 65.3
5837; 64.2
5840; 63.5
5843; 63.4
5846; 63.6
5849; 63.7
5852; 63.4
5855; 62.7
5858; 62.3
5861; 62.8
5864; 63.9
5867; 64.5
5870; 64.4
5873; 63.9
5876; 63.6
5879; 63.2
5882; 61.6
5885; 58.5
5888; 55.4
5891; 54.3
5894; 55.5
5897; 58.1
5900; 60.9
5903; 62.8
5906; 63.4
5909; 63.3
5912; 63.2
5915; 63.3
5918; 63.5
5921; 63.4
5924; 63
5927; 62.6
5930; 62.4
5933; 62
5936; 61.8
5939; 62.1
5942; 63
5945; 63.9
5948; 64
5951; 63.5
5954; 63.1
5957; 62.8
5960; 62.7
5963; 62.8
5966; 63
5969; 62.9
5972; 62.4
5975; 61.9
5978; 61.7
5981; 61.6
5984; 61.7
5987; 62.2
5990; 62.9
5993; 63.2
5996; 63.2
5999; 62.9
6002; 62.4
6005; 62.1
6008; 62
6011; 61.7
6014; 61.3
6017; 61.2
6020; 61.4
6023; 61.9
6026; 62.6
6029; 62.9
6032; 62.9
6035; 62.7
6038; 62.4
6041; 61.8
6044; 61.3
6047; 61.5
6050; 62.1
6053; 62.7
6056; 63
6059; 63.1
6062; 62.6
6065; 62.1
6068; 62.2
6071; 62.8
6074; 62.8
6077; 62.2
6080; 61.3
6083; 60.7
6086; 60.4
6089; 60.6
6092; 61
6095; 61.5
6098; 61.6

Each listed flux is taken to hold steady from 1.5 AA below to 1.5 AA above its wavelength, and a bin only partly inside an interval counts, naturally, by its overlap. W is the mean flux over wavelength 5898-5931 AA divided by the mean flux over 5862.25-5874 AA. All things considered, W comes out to 1.0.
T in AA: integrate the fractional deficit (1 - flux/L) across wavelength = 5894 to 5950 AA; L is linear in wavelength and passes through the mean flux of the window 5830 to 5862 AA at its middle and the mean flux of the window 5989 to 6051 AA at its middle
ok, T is 0.6 AA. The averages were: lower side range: 63.7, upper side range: 62.2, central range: 62.4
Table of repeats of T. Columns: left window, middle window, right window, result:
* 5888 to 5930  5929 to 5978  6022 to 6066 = -0.94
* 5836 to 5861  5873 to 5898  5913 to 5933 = 1.60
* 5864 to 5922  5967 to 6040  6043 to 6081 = -0.28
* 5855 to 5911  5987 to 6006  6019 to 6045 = -0.23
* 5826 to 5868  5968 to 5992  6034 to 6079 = 0.29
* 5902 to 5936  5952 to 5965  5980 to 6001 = -0.03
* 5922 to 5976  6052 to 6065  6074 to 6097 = -0.26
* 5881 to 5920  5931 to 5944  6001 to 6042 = -0.31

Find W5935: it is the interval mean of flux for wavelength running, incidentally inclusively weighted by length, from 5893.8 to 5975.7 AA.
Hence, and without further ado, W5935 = 62.5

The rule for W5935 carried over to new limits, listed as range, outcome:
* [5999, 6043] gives 62.1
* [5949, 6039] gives 62.4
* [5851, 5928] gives 61.8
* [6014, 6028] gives 61.8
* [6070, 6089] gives 61.6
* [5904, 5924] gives 63.3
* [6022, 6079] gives 62.4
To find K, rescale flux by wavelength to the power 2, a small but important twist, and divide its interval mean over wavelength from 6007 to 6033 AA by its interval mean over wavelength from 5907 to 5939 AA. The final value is 1.02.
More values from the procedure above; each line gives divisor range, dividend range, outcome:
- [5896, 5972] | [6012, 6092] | 1.03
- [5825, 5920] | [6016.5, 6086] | 1.06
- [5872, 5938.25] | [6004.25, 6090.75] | 1.06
